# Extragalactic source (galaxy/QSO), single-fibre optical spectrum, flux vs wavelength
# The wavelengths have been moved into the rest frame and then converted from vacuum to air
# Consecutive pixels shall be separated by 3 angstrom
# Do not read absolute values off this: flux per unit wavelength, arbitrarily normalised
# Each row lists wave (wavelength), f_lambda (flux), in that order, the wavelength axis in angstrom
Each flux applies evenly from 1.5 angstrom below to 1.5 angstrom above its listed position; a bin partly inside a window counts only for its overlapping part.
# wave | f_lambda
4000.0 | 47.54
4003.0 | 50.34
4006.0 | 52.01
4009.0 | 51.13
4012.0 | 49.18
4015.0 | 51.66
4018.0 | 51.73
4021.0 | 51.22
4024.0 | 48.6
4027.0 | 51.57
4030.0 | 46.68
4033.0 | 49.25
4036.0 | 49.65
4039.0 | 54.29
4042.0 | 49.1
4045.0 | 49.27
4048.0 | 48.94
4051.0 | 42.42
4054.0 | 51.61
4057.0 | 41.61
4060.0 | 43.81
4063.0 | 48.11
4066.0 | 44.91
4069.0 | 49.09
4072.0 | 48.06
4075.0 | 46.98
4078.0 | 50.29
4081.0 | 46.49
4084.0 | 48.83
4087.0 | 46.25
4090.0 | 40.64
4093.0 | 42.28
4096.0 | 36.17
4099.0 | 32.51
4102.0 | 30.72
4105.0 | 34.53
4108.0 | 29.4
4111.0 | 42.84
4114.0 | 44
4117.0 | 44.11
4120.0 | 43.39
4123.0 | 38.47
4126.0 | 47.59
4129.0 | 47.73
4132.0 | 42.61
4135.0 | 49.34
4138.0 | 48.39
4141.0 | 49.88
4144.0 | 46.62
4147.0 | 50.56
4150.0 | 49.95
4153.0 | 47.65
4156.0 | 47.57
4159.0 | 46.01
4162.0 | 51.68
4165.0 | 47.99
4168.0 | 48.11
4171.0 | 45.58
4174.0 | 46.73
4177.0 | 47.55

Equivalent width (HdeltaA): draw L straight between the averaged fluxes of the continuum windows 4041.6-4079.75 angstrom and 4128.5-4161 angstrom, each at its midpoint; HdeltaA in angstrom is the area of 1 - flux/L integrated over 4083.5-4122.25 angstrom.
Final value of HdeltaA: 6.6 angstrom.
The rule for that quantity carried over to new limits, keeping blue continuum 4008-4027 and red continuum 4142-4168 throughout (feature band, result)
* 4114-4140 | 2.0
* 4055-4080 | 1.6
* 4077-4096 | 1.8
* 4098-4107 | 3.1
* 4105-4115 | 2.3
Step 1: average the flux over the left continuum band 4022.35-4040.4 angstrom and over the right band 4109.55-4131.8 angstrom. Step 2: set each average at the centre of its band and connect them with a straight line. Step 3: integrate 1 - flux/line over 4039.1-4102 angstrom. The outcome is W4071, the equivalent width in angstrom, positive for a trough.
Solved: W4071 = 2.9 angstrom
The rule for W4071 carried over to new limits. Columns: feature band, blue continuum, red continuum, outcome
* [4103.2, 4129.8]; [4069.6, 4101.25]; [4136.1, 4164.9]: 2.9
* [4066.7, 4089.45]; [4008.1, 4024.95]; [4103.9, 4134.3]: -1.1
